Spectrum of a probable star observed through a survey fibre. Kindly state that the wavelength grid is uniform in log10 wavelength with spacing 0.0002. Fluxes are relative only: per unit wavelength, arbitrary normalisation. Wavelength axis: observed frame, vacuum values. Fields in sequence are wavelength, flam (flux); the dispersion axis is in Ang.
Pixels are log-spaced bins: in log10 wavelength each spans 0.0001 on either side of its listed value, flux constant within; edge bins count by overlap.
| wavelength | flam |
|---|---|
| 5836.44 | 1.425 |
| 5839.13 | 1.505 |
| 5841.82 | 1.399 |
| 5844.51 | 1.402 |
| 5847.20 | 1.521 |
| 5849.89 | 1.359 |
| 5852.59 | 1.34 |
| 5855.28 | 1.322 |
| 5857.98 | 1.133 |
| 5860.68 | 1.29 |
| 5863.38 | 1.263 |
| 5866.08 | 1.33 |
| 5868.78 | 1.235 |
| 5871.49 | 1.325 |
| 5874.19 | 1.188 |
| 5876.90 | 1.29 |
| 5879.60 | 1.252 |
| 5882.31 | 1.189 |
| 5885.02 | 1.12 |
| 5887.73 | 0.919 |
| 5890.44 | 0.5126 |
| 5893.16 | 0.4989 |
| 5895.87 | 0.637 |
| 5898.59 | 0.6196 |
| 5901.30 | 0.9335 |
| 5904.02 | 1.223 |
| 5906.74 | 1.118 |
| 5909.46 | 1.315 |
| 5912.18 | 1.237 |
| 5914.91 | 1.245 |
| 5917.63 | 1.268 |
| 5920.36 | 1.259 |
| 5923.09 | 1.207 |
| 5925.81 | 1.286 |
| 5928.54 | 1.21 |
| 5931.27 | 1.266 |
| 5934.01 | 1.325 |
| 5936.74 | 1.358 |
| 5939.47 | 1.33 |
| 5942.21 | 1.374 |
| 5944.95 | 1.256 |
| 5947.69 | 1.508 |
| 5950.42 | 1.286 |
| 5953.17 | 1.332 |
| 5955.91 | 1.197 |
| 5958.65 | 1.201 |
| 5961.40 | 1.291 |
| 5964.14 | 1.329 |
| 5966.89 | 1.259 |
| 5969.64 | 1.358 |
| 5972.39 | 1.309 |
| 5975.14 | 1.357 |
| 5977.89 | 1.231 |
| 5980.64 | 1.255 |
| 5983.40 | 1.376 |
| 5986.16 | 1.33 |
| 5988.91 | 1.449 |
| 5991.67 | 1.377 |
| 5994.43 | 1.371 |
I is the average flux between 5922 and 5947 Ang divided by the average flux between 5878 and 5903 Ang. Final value 1.5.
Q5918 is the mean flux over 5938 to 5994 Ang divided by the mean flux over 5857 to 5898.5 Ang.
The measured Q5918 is 1.24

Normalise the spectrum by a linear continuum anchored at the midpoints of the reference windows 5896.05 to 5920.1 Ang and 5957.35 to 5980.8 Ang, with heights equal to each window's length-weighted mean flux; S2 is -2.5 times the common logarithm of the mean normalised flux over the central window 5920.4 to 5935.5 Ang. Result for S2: -0.09 mag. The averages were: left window 1.1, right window 1.29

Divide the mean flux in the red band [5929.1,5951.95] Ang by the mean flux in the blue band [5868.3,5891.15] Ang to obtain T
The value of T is 1.18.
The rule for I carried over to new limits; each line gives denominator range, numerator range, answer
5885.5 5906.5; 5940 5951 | 1.70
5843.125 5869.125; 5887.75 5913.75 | 0.68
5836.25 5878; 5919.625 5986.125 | 0.98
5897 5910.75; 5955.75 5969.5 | 1.23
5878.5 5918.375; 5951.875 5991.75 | 1.31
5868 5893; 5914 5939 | 1.18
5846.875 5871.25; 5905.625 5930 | 0.95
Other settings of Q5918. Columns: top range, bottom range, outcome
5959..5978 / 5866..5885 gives 1.05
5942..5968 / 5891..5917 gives 1.33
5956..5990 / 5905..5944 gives 1.03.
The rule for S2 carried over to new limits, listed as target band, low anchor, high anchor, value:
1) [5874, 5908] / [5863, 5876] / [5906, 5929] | 0.30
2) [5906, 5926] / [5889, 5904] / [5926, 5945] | -0.24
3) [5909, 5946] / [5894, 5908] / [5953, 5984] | -0.22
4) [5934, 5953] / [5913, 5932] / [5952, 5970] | -0.07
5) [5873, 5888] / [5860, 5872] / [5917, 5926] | 0.09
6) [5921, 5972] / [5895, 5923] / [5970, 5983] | -0.08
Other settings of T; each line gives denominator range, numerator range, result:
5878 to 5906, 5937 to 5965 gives 1.46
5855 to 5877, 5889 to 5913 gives 0.71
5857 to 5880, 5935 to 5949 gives 1.08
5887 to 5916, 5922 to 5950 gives 1.41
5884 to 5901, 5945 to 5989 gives 1.81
